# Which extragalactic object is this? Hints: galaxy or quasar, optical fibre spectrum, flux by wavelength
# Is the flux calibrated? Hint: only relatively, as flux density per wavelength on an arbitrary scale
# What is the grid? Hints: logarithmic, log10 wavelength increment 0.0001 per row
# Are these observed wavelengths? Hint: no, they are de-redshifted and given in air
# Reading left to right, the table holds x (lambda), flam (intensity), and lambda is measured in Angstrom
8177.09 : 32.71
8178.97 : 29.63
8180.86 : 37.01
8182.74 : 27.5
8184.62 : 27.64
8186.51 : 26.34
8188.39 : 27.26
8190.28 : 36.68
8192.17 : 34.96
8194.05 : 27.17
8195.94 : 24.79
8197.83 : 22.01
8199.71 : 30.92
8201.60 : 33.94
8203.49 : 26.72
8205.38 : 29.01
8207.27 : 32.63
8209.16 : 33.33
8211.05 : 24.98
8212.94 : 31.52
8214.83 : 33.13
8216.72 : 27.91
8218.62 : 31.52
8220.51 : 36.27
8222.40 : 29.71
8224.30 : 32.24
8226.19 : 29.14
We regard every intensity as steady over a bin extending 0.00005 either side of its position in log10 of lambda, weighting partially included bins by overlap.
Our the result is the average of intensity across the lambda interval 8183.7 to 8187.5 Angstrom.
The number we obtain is 27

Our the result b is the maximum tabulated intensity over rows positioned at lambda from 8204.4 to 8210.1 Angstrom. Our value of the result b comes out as 33.33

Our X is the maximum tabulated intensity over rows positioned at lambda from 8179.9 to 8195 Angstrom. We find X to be 37.01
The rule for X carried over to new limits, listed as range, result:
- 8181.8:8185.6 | 27.64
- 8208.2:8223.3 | 36.27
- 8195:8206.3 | 33.94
